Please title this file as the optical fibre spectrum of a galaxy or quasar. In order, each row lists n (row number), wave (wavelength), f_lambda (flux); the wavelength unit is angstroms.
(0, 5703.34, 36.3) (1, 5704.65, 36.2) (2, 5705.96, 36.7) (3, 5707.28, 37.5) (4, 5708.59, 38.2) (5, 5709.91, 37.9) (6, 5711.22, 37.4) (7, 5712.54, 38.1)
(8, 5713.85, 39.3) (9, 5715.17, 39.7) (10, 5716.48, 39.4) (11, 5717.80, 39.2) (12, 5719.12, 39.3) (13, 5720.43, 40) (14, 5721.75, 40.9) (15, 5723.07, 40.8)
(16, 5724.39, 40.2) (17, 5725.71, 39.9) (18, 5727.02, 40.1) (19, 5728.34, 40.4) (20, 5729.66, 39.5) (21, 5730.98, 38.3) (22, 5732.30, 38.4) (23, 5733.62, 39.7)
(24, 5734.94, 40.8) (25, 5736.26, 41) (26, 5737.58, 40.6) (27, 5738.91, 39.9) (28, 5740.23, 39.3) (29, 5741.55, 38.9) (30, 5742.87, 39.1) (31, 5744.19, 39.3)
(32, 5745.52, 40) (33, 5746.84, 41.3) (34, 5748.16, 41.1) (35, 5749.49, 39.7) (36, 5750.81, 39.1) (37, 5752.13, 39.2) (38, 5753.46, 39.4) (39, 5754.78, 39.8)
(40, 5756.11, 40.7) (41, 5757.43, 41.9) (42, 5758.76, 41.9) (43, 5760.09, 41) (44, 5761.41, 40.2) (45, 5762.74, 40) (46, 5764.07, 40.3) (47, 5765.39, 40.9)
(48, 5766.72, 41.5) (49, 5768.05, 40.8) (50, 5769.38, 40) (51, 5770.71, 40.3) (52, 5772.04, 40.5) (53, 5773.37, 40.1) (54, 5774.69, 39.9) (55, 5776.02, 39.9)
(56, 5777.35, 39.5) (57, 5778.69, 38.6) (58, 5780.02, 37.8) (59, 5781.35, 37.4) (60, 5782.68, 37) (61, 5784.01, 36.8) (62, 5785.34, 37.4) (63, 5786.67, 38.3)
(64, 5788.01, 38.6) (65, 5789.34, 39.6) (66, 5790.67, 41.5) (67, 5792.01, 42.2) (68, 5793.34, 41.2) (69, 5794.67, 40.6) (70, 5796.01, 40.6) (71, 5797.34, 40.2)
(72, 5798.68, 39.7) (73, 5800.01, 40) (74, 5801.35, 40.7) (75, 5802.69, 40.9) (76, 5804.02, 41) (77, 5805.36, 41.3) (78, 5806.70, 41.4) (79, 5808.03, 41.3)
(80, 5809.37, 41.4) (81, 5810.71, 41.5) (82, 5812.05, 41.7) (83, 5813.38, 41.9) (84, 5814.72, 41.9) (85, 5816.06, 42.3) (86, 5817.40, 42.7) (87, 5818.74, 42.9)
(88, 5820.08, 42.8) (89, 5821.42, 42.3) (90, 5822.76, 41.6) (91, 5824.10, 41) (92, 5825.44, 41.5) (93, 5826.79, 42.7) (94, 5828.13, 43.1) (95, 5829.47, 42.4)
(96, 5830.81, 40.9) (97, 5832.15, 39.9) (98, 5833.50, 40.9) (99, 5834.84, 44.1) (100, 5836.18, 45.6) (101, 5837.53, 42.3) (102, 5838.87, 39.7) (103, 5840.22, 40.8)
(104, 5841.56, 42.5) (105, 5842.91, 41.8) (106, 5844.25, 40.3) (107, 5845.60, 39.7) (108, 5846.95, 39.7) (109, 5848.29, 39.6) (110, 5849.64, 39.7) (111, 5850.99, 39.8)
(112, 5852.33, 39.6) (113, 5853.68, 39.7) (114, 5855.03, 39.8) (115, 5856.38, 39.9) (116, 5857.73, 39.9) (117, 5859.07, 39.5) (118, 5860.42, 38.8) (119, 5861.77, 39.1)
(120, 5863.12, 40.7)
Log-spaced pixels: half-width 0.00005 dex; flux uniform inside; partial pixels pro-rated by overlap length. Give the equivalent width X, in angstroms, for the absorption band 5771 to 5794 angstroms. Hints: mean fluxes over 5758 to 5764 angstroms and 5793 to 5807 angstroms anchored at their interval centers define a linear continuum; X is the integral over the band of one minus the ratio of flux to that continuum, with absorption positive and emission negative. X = 0.8 angstroms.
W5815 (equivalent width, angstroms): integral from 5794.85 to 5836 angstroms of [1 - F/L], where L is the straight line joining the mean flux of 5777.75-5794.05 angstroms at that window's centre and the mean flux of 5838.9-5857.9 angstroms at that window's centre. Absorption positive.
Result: -2.2 angstroms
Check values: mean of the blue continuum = 38.9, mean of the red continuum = 40.2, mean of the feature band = 41.6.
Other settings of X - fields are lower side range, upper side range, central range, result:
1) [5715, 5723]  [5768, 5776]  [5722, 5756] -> 0.1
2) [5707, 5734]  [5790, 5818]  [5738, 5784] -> 0.4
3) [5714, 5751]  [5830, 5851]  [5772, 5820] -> 0.3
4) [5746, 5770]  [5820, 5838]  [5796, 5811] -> 0.3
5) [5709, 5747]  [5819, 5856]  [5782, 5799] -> 0.4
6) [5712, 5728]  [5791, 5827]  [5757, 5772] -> -0.1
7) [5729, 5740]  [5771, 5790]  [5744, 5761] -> -0.4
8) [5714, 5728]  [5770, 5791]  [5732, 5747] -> -0.1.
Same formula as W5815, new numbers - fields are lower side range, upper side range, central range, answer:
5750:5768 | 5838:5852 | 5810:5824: -0.6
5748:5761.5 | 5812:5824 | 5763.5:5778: 0.2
